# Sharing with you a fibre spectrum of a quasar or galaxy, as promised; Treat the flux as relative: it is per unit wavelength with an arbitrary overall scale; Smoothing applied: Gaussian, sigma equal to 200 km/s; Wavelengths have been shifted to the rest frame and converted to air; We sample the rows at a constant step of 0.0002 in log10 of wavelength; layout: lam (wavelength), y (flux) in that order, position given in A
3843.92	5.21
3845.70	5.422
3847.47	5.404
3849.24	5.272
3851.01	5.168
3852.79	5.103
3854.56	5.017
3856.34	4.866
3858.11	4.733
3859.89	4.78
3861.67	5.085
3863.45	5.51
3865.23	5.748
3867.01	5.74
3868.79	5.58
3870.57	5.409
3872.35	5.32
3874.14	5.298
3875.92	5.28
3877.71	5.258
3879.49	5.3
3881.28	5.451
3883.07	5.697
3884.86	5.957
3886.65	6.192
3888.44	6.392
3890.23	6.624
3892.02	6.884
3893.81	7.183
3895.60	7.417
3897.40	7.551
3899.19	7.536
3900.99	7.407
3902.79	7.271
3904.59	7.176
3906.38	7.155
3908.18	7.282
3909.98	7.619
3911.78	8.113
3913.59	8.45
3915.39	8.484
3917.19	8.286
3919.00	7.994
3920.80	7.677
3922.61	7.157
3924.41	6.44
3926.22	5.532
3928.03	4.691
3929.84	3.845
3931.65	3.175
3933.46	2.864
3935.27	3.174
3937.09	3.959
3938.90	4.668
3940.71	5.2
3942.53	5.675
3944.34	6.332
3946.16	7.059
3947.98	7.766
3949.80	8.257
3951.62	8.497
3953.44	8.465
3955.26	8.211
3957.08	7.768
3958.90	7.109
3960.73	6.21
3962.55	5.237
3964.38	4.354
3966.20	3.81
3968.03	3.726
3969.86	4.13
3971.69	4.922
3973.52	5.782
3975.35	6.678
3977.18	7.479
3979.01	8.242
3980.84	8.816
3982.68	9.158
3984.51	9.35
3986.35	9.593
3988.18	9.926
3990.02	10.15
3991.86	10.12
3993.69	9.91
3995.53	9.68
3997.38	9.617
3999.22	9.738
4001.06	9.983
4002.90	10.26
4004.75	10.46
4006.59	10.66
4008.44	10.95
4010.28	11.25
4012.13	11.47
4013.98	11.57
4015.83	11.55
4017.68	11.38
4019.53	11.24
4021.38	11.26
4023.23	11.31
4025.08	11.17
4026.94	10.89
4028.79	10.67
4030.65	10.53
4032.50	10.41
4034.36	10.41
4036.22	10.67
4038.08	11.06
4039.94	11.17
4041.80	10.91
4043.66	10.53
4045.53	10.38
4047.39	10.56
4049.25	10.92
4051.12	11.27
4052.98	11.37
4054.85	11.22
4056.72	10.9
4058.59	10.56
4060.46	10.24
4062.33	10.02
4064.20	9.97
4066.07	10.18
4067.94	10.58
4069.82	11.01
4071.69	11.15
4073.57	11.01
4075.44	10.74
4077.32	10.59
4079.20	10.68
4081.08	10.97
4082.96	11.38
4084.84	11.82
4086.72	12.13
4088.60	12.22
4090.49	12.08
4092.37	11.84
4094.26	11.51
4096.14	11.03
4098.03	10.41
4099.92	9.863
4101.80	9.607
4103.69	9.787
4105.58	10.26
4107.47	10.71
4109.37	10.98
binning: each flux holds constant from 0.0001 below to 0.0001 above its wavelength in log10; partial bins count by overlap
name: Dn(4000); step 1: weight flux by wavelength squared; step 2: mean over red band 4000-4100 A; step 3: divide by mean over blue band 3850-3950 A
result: 1.94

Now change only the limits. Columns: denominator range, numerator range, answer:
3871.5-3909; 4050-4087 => 1.84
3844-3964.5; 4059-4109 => 1.92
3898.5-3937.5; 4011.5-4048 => 1.80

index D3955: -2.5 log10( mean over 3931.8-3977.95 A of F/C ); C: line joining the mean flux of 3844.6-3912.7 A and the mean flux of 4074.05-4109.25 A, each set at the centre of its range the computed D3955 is 0.32 mag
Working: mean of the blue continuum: 6.06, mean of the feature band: 5.84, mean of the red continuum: 11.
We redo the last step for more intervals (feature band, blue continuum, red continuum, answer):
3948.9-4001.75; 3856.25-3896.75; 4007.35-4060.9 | 0.17 mag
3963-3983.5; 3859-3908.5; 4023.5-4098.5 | 0.38 mag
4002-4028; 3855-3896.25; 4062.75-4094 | -0.18 mag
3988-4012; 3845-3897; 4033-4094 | -0.12 mag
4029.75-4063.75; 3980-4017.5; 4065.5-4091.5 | 0.01 mag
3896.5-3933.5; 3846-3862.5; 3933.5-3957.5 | -0.16 mag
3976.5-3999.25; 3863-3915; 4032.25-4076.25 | -0.04 mag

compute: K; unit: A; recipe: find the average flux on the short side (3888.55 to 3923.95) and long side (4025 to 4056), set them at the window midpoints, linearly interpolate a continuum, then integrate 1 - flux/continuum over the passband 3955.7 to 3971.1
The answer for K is 6.1 A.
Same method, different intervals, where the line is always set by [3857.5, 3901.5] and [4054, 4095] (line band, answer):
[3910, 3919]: -1.8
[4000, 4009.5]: -1.3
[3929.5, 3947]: 6.8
